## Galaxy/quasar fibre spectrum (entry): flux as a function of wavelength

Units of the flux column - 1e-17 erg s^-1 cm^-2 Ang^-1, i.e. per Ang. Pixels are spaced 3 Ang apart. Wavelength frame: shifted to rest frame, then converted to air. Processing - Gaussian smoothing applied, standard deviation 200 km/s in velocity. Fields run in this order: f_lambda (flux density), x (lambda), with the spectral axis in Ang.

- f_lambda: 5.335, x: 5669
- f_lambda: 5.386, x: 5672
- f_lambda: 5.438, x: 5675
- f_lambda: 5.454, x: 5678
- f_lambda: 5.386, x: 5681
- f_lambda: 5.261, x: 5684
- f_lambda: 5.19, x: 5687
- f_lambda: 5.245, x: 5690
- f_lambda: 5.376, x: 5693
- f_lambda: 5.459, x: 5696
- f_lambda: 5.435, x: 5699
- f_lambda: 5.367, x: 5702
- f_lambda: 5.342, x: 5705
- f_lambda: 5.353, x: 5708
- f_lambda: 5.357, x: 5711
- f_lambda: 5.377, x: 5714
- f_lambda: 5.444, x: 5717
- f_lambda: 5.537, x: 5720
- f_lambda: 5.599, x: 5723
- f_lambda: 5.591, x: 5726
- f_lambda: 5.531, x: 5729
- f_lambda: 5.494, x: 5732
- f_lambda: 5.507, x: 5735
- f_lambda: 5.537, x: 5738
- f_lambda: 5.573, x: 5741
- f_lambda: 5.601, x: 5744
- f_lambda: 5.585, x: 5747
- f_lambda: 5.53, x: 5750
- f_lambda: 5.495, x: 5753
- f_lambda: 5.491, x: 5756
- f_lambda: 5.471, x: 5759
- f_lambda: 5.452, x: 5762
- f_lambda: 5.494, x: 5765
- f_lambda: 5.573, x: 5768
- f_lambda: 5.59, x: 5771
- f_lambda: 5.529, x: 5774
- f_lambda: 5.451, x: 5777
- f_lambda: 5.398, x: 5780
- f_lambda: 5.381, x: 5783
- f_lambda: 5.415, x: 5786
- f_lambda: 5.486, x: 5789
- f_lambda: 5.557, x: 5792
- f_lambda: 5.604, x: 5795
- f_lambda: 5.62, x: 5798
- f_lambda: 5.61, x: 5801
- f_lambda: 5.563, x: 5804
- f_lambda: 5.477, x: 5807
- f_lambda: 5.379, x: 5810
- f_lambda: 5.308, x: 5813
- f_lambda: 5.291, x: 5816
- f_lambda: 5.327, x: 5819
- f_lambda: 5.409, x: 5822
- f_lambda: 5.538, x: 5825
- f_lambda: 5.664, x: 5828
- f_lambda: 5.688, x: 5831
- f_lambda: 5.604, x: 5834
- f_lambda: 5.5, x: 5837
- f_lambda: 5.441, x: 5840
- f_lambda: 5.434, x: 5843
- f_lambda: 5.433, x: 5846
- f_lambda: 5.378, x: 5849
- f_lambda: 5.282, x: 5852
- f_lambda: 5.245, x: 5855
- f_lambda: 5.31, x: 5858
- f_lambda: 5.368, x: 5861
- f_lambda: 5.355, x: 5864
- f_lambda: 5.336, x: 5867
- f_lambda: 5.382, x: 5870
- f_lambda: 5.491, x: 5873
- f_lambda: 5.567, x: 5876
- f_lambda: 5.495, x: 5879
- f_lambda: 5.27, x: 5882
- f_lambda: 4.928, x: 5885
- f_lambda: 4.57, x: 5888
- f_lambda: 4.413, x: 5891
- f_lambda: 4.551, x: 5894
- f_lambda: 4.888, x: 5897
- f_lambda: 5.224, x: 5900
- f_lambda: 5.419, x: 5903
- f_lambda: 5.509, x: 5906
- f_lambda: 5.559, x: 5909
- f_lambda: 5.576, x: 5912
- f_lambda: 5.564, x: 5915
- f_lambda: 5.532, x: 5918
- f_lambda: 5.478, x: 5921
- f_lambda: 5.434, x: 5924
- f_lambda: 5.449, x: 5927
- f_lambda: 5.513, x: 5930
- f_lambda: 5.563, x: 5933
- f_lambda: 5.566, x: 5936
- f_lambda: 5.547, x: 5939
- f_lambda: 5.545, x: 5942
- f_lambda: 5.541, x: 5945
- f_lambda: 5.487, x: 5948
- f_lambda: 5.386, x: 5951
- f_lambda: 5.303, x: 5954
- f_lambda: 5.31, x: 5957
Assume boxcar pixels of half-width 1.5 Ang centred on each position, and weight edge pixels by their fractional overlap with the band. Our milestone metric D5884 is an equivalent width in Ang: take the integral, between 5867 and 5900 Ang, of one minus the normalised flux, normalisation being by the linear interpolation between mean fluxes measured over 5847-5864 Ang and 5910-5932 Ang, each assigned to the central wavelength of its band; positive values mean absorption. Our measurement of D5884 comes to 1.99 Ang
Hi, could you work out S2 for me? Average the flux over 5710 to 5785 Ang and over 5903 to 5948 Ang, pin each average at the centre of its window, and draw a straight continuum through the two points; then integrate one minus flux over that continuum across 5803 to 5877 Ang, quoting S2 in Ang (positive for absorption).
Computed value 1.1 Ang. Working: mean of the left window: 5.5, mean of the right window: 5.52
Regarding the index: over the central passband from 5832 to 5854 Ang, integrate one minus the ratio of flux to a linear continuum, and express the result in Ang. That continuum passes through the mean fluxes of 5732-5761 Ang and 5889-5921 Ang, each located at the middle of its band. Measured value -0.4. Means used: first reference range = 5.53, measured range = 5.44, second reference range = 5.23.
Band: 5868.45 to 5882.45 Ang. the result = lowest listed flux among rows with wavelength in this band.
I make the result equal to 5.27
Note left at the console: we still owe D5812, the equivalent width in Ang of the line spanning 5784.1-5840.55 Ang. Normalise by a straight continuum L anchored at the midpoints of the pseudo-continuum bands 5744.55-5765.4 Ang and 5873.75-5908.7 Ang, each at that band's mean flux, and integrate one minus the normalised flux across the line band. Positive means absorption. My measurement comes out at -1.73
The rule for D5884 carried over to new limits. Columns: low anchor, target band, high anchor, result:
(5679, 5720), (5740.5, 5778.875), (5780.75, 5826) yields -0.7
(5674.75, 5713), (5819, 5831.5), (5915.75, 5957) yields -0.3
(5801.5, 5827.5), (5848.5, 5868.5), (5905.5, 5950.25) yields 0.5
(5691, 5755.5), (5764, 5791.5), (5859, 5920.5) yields -0.4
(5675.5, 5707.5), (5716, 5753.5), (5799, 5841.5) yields -1.0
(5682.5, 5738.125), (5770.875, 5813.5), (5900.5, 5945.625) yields -0.3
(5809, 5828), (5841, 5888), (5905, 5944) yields 1.1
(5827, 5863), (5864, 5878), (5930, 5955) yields 0.1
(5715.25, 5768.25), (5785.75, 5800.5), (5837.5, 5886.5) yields -0.3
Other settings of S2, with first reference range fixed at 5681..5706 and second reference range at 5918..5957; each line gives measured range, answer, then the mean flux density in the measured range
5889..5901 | 1.6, 4.74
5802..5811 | -0.1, 5.49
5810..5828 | 0.0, 5.4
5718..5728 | -0.4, 5.57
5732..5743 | -0.4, 5.54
